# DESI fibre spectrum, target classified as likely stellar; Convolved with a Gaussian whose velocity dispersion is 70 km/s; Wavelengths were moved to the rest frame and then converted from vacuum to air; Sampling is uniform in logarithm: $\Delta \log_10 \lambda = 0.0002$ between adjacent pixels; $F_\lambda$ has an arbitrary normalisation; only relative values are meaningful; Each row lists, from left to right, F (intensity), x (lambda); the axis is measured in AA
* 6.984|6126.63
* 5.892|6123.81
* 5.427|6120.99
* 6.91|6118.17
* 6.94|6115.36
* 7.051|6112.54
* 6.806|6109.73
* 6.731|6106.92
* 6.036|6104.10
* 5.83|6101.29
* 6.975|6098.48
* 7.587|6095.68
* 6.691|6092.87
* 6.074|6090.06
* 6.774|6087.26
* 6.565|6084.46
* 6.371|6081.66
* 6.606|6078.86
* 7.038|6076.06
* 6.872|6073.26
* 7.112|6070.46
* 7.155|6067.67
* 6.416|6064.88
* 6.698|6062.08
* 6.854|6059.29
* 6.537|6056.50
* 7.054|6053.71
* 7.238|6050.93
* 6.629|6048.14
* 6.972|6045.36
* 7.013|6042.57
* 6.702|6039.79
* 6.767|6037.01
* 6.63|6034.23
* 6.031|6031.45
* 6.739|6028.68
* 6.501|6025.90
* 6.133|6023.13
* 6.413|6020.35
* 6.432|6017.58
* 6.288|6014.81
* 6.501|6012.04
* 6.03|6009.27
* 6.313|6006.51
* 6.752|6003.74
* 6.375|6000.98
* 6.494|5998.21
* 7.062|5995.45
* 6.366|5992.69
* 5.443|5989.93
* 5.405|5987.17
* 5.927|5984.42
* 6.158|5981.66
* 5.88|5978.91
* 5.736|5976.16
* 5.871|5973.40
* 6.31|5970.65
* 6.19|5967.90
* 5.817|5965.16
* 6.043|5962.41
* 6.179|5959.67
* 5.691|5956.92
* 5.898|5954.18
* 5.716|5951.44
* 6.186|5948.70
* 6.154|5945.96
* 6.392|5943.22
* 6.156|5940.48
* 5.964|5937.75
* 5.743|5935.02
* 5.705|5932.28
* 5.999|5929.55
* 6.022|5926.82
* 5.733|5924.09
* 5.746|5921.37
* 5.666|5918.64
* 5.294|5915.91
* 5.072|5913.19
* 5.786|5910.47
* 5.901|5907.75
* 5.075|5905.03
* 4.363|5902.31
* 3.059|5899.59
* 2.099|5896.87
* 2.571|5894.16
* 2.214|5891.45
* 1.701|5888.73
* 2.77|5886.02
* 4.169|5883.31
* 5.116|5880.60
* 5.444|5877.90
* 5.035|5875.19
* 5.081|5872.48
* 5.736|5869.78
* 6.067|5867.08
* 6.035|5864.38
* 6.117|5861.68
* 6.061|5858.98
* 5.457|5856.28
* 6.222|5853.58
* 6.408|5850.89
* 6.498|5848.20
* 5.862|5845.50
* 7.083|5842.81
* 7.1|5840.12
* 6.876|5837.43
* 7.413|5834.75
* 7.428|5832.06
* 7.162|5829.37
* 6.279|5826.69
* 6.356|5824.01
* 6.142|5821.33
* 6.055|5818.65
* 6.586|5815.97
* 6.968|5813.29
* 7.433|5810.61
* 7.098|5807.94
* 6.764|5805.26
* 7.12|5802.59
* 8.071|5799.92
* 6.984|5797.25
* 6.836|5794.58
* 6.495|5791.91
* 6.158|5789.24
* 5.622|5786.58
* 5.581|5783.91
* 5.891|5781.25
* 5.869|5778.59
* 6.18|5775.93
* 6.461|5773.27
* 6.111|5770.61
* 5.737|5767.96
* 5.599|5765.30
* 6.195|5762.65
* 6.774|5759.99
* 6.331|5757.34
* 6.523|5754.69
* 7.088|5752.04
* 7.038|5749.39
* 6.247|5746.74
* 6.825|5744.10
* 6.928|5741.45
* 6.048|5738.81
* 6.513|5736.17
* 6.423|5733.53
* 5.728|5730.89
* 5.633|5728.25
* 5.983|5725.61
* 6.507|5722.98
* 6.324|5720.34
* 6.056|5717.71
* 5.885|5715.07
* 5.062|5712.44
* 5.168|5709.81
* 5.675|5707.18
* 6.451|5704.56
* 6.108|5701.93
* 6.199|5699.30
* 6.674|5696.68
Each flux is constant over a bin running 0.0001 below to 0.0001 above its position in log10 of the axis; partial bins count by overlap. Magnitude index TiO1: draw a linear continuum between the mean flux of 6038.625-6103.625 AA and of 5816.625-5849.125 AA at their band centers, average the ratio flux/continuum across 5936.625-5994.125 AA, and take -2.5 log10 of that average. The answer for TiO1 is 0.13 mag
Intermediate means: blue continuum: 6.69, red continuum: 6.76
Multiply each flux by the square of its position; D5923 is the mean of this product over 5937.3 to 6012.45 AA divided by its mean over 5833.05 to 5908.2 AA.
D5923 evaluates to 1.24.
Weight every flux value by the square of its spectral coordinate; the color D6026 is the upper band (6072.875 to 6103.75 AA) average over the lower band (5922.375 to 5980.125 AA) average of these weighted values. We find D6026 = 1.16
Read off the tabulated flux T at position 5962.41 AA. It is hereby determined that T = 6.043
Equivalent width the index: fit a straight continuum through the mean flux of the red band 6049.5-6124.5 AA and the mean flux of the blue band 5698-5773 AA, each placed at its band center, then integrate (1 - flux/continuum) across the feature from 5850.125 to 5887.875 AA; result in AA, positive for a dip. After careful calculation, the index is 6.1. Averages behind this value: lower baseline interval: 6.19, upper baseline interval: 6.68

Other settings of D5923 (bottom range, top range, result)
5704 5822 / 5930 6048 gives 1.06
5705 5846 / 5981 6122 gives 1.12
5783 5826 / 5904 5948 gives 0.91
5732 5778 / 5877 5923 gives 0.70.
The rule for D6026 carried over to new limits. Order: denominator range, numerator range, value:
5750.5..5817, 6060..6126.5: 1.13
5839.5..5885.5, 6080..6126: 1.23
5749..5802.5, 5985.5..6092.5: 1.12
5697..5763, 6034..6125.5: 1.21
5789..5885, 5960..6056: 1.06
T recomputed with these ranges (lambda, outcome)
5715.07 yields 5.885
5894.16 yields 2.571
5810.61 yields 7.433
